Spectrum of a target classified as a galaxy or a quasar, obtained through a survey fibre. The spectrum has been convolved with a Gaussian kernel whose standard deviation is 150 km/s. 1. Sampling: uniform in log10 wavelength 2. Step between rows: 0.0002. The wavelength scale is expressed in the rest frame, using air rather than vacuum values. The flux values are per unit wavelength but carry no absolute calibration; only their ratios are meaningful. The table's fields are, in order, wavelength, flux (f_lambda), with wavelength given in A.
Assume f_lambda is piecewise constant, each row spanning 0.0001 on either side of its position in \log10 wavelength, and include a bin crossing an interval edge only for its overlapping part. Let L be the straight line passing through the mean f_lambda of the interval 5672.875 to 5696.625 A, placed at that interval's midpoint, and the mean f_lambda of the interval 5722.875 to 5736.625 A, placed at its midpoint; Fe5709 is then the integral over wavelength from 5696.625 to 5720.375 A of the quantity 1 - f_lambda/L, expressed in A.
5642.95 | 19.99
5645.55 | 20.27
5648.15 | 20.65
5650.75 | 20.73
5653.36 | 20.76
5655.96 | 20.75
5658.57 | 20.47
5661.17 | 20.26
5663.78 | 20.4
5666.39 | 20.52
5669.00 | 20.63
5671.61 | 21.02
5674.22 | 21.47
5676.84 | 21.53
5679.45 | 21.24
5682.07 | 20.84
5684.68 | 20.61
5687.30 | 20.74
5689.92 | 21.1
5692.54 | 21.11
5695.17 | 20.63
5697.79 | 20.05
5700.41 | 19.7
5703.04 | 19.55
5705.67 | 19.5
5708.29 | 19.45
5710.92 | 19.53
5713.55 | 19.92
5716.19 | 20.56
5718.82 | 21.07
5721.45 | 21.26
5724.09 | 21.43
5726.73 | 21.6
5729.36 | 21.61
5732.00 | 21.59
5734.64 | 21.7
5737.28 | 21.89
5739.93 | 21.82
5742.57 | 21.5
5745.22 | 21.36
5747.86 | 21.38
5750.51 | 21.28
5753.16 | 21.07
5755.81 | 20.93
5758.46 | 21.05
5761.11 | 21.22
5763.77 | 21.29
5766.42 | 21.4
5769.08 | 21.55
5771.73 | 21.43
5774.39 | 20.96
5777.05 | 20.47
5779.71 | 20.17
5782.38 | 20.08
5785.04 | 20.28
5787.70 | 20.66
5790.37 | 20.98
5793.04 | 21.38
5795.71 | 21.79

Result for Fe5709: 1.6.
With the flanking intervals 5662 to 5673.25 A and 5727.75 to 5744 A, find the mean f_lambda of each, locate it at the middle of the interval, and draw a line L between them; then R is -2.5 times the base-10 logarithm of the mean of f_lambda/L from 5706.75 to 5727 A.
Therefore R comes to 0.04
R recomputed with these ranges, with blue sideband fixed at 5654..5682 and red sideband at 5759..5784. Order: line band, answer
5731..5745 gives -0.04 mag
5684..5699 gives 0.01 mag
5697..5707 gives 0.06 mag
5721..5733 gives -0.03 mag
